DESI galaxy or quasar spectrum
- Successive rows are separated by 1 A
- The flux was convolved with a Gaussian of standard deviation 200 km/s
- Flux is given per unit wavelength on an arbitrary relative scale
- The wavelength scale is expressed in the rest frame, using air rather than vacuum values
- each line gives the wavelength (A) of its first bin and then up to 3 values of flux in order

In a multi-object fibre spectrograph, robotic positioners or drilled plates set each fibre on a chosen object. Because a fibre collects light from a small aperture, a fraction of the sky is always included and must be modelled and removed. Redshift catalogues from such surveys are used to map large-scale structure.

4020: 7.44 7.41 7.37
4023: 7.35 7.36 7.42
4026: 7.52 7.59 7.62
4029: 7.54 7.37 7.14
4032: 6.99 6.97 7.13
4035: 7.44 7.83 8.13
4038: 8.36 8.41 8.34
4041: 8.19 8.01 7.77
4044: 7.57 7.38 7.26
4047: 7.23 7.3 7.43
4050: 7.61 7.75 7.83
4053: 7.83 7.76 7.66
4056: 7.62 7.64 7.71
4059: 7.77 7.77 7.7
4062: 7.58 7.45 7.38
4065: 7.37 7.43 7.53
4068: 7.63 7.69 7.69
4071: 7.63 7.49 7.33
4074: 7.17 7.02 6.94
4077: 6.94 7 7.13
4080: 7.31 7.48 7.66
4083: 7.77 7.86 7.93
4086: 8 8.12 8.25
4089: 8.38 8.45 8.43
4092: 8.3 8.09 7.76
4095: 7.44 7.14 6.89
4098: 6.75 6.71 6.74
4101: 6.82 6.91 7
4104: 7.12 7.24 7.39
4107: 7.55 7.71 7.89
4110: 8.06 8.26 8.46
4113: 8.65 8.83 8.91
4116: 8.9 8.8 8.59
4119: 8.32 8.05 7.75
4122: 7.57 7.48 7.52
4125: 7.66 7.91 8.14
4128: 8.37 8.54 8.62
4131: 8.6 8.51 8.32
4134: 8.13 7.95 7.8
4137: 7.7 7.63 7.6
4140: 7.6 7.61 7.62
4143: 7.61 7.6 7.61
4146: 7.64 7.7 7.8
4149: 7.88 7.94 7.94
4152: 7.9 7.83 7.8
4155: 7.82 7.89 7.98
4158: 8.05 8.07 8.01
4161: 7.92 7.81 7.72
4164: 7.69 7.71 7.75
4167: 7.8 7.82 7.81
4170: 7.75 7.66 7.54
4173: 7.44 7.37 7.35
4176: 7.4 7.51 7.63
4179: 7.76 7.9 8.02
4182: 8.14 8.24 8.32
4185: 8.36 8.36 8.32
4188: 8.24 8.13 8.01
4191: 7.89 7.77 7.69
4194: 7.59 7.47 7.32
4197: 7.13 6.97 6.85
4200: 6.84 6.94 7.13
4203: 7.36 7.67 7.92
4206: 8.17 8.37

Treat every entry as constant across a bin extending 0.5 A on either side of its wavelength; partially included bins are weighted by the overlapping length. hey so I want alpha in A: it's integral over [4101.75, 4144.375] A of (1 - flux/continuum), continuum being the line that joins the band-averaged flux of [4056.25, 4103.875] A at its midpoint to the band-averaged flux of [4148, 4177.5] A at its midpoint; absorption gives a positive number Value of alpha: -1.8 A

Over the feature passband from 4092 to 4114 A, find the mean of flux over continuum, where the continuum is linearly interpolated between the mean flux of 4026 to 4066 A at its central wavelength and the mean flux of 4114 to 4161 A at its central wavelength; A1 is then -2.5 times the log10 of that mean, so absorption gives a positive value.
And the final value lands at 0.05 mag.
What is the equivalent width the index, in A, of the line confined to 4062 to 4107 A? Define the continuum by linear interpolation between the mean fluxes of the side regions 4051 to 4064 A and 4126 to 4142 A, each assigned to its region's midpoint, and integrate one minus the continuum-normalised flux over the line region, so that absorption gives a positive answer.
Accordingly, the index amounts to 2.0 A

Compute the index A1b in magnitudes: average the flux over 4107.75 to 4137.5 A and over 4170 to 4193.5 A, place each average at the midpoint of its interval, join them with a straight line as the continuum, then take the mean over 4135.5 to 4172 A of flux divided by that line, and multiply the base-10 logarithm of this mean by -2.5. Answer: 0.03 mag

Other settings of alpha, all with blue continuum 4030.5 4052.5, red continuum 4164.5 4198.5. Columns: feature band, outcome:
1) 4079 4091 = -0.4 A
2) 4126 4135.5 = -0.7 A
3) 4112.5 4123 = -0.9 A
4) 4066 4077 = 0.4 A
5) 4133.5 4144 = 0.0 A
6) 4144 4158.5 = -0.2 A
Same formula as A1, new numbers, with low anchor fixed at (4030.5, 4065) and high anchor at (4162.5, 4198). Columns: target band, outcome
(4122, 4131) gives -0.04 mag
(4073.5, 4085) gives 0.05 mag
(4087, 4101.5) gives 0.01 mag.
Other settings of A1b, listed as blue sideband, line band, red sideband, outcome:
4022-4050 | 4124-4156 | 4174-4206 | -0.04 mag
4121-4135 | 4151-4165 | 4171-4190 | 0.01 mag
